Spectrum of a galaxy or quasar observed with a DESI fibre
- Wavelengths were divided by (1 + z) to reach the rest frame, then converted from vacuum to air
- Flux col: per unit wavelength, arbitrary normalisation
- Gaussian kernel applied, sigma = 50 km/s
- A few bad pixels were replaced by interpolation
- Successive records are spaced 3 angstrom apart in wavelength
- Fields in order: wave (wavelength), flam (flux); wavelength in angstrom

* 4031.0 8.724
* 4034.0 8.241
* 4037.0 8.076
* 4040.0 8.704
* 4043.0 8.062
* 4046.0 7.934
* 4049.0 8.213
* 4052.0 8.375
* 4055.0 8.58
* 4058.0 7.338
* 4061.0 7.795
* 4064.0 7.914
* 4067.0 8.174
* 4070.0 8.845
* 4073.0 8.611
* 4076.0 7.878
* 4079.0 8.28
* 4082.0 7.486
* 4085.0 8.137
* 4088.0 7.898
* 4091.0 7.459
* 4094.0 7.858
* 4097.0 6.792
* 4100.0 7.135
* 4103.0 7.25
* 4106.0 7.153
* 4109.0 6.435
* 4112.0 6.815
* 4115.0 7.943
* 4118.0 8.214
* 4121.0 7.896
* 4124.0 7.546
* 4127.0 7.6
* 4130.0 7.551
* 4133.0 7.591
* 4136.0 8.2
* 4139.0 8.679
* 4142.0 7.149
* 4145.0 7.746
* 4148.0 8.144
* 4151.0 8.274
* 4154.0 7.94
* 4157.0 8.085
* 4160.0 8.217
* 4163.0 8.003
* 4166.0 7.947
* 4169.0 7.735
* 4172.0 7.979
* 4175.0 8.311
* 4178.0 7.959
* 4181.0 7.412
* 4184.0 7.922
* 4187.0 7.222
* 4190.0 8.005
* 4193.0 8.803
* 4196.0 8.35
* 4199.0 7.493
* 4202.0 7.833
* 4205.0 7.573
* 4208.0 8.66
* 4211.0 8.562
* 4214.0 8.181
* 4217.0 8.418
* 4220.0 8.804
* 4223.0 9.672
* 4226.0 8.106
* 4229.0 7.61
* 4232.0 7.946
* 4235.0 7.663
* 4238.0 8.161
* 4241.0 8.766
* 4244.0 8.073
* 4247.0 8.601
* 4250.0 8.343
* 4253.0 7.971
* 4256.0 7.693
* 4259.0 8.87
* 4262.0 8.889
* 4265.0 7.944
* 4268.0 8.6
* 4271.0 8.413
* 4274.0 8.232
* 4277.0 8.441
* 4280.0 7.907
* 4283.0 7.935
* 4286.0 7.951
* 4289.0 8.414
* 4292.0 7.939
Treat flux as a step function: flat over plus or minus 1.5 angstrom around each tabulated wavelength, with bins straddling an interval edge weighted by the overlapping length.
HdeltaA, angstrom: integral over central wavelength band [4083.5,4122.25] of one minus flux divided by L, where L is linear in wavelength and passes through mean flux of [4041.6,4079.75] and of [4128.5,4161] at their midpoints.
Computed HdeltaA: 2.9 angstrom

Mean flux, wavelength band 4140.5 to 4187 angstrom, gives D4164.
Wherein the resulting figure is 7.9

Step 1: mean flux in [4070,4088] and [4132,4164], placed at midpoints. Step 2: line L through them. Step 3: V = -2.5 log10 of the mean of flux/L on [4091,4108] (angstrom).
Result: 0.12 mag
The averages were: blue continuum 8.13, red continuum 8.01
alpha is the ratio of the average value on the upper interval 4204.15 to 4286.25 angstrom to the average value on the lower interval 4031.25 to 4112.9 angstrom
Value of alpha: 1.06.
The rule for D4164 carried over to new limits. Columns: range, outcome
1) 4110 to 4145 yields 7.73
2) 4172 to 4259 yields 8.16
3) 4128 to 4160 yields 7.94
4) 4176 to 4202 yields 7.9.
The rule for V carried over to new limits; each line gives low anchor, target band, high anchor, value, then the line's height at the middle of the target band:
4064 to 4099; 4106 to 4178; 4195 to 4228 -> 0.04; 8.11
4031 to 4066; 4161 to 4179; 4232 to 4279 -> 0.03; 8.23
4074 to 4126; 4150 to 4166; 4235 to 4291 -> -0.04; 7.81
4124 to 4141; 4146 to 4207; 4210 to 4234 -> 0.02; 8.13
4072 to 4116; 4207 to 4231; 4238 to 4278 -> -0.04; 8.16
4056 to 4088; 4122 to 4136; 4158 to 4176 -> 0.05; 8.03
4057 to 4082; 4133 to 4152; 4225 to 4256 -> 0.01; 8.09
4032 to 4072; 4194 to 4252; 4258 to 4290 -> 0.00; 8.29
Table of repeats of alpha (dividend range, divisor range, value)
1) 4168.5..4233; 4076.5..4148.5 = 1.07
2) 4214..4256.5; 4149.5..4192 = 1.04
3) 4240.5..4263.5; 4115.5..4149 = 1.07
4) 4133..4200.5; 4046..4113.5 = 1.03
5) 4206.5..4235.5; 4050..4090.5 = 1.04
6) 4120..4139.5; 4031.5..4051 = 0.95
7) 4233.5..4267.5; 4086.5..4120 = 1.12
